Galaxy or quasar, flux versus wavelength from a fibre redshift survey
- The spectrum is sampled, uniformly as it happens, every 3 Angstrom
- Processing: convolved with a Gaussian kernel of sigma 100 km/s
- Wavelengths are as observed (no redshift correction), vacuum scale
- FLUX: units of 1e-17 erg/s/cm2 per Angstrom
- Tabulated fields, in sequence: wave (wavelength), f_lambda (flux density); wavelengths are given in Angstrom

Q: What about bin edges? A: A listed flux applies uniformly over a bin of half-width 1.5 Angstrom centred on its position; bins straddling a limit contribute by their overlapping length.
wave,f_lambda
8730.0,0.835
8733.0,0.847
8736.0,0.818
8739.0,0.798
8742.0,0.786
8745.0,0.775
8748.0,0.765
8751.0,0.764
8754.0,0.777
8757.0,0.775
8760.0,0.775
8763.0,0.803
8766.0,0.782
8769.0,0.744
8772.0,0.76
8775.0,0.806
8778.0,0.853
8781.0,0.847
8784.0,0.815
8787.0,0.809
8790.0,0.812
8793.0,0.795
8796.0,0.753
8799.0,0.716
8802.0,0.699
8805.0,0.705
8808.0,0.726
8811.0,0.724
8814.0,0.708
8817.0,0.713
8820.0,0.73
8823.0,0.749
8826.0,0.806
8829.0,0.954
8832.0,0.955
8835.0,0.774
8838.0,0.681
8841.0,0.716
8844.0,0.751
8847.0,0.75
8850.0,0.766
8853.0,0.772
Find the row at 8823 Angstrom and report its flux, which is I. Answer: 0.749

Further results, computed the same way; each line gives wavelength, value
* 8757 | 0.775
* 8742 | 0.786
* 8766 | 0.782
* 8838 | 0.681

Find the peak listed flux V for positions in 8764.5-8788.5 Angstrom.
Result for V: 0.853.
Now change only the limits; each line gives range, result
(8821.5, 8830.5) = 0.954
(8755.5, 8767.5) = 0.803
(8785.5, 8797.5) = 0.812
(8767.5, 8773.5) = 0.76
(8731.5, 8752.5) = 0.847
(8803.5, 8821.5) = 0.73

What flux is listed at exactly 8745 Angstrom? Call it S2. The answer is 0.775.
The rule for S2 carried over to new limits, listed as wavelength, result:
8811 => 0.724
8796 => 0.753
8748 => 0.765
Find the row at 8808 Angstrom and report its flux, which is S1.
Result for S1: 0.726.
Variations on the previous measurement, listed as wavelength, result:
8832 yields 0.955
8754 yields 0.777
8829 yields 0.954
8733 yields 0.847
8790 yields 0.812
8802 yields 0.699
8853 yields 0.772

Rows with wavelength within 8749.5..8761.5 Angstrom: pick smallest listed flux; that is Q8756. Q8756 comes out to 0.764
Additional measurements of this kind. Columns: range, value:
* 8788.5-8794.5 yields 0.795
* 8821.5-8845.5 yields 0.681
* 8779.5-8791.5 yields 0.809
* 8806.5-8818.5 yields 0.708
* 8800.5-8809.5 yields 0.699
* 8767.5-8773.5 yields 0.744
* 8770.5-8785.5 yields 0.76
